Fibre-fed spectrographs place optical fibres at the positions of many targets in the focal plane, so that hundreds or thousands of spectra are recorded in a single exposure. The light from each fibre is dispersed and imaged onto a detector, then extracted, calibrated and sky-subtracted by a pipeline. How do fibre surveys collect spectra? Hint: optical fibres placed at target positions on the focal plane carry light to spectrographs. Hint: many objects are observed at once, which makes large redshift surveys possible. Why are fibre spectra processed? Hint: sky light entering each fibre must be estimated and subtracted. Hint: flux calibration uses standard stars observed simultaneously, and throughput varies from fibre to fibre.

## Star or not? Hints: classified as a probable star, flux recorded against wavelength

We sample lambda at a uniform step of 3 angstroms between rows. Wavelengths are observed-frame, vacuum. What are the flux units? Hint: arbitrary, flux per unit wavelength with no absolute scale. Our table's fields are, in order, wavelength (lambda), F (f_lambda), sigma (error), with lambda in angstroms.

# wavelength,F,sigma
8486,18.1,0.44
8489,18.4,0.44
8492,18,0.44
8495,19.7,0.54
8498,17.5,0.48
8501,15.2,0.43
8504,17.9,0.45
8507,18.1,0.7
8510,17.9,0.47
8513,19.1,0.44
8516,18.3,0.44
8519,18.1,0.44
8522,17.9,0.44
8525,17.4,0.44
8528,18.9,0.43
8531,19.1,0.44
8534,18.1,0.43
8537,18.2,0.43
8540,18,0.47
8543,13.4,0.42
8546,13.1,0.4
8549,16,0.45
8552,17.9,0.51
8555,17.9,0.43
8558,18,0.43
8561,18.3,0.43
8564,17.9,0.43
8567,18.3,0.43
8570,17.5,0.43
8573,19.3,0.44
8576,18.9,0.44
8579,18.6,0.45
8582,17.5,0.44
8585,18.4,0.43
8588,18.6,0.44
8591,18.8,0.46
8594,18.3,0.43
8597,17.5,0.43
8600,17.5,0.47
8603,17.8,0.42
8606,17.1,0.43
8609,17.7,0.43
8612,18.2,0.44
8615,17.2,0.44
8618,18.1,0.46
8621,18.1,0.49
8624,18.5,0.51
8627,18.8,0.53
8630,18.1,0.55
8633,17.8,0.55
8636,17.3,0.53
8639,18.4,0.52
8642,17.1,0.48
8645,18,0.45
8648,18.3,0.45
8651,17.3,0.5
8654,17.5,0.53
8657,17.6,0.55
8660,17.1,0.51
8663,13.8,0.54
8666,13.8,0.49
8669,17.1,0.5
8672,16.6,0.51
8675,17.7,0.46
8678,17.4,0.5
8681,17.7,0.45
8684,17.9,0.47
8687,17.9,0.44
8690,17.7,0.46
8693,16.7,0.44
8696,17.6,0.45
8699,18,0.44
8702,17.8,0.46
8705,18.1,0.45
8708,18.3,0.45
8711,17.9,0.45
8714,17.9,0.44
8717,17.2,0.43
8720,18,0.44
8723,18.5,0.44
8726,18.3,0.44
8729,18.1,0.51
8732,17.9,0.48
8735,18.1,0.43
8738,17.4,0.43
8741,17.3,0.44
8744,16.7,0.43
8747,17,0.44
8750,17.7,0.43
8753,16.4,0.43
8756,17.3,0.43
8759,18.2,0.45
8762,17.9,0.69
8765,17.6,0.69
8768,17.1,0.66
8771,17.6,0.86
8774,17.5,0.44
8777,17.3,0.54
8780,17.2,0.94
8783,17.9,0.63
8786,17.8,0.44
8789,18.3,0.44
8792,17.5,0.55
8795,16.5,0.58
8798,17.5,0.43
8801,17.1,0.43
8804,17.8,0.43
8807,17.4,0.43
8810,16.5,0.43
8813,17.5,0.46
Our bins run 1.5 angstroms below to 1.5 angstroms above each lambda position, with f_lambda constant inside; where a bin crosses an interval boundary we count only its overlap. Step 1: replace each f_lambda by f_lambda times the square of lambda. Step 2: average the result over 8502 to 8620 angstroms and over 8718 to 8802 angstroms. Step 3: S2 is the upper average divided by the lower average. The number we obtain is 1.03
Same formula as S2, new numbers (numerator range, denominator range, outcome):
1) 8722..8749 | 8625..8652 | 1.01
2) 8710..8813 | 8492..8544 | 1.04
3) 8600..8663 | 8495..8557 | 1.04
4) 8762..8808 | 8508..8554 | 1.06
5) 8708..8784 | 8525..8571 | 1.06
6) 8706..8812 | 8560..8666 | 1.02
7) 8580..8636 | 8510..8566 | 1.04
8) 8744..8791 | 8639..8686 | 1.05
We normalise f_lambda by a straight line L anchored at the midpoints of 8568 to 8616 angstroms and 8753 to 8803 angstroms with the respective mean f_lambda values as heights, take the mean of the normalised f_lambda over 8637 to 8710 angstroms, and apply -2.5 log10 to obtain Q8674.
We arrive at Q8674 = 0.03 mag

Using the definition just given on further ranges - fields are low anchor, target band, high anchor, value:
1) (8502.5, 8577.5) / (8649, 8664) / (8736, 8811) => 0.048 mag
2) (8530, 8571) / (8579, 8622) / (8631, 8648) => -0.024 mag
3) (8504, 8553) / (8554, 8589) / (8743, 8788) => -0.048 mag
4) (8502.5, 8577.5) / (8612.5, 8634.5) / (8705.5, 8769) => -0.023 mag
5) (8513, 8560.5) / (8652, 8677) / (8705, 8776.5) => 0.072 mag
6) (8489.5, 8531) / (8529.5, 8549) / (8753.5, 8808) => 0.087 mag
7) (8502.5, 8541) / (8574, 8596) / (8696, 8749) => -0.021 mag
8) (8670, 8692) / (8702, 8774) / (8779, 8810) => -0.011 mag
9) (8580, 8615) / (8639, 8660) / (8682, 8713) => 0.012 mag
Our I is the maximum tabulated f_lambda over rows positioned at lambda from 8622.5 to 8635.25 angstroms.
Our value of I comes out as 18.8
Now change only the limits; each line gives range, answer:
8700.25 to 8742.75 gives 18.5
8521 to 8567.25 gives 19.1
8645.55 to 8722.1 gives 18.3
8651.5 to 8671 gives 17.6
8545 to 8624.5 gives 19.3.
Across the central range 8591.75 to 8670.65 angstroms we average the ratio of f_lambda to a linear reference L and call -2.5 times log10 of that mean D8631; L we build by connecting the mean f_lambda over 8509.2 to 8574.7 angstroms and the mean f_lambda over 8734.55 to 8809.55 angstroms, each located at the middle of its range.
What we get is 0.01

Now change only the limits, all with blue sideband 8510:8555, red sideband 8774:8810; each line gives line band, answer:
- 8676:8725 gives -0.02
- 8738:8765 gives 0.01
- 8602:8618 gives -0.01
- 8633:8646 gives -0.02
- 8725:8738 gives -0.04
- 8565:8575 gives -0.06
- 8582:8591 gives -0.06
